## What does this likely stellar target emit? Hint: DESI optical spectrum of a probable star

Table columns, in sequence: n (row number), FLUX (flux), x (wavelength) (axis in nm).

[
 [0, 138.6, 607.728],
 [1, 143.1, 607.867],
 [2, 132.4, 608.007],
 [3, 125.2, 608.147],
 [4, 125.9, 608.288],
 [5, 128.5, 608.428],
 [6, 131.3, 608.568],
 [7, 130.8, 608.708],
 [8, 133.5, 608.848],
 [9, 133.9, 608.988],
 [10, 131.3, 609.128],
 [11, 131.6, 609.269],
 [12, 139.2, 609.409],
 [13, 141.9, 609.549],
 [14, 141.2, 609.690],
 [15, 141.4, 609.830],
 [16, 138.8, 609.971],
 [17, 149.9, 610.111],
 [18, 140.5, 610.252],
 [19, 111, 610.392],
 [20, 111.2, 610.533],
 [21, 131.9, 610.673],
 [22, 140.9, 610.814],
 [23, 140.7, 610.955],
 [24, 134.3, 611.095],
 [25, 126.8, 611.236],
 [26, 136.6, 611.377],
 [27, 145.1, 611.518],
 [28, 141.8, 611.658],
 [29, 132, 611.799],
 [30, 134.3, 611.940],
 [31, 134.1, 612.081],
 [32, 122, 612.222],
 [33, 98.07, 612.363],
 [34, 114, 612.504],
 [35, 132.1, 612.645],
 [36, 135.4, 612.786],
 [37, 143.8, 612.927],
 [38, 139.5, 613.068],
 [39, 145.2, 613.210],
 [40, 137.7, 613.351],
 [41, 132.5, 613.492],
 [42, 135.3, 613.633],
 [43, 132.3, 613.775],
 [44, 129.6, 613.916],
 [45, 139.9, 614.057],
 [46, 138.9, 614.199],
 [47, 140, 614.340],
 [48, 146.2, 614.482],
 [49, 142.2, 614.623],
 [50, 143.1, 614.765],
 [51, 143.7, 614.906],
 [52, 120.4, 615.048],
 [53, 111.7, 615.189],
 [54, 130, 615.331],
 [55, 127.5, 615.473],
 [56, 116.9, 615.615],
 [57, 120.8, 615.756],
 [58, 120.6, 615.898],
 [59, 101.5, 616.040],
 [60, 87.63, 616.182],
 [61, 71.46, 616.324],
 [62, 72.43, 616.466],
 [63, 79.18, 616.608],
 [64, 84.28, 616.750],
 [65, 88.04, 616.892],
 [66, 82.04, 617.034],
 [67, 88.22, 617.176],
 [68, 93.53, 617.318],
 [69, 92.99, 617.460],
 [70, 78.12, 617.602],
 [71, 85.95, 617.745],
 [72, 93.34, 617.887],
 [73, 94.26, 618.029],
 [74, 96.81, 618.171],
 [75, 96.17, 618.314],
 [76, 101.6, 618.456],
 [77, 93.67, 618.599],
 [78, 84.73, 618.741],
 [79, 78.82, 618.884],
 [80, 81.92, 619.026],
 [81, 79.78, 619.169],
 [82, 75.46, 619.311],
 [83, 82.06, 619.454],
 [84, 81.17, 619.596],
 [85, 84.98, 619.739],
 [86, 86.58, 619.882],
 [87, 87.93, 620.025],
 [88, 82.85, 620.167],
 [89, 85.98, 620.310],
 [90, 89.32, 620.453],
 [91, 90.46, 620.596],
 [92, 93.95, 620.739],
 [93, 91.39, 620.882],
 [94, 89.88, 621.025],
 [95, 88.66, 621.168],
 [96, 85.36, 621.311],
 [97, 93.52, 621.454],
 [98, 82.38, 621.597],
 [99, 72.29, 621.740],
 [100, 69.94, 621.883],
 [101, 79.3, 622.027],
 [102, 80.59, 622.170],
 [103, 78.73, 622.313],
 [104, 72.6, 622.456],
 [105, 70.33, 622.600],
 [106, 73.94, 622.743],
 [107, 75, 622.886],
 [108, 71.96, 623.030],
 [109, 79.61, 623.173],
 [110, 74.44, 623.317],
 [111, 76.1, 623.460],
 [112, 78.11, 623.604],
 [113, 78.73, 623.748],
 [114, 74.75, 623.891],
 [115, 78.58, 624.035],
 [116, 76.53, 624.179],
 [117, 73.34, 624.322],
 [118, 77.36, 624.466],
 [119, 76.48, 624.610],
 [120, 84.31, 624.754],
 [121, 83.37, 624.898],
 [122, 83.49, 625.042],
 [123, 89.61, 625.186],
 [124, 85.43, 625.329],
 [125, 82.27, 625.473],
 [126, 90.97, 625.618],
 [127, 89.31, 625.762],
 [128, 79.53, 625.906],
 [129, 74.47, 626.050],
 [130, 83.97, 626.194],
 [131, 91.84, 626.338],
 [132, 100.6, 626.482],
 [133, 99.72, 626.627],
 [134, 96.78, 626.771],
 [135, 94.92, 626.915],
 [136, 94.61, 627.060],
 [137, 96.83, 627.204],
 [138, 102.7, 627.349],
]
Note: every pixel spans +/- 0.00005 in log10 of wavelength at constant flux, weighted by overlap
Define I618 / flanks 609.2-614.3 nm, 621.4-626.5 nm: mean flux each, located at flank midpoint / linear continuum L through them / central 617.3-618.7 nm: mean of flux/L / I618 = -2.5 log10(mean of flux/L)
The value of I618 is 0.15 mag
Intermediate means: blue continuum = 134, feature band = 92.4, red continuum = 79.9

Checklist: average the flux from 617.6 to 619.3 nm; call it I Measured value 88.7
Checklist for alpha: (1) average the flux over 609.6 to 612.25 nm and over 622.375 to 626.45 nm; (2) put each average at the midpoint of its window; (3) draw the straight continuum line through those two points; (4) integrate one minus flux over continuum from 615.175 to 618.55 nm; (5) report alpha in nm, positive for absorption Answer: 0.44 nm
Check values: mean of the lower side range 135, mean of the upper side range 79.7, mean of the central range 96.1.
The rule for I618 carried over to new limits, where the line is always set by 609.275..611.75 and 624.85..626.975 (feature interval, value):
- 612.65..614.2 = -0.082 mag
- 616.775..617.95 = 0.294 mag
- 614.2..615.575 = -0.095 mag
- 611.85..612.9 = 0.042 mag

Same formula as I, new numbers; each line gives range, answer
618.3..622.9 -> 83.6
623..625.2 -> 78.4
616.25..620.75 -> 86.1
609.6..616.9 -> 126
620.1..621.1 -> 89.1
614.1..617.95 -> 108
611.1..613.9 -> 133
